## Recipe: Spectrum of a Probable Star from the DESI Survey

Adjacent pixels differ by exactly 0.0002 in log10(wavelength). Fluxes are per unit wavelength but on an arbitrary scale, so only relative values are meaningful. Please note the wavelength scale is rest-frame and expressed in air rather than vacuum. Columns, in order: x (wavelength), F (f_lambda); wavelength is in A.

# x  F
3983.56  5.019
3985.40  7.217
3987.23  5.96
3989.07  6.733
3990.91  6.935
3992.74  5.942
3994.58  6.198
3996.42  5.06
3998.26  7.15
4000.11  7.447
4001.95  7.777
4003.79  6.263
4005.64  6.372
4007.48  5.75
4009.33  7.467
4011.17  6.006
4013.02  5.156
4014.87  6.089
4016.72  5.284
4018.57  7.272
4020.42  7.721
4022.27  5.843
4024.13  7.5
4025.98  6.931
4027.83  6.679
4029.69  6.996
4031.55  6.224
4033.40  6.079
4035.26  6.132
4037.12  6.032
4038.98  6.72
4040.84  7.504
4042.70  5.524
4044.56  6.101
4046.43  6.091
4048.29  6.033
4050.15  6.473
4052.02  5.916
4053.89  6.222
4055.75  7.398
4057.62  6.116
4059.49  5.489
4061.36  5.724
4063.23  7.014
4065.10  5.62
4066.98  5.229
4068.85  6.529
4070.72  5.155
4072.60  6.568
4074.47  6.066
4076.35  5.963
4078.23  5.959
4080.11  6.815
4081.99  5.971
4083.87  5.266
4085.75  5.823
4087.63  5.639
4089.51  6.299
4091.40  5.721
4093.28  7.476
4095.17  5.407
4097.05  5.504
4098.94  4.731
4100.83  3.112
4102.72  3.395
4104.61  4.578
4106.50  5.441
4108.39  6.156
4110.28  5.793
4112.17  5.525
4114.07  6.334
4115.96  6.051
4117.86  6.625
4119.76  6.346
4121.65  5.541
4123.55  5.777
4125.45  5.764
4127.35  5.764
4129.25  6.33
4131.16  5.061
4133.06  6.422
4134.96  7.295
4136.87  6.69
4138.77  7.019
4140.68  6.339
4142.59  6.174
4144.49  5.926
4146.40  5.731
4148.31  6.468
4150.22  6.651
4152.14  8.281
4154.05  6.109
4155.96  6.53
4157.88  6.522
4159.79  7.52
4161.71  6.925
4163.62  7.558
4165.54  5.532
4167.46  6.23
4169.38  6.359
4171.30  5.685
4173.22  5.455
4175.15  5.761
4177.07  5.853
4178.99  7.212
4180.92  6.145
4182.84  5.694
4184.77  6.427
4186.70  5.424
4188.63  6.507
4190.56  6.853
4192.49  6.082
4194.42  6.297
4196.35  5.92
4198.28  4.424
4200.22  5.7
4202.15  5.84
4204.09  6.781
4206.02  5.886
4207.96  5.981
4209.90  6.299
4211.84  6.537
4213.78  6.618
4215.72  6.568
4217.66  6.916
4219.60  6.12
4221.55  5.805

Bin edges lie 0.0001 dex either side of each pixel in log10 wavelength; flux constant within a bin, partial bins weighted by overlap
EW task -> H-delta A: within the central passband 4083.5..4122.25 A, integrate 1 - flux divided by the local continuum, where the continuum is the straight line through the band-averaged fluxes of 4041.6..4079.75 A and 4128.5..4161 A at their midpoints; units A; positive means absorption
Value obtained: 4.6 A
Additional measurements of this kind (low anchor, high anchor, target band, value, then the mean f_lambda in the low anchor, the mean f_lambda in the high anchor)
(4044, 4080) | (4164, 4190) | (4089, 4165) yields 0.1 A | 6.1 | 6.07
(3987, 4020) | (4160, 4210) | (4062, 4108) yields 4.7 A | 6.41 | 6.13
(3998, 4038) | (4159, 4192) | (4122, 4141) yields 0.4 A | 6.54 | 6.29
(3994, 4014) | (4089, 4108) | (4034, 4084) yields -4.0 A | 6.42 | 5.17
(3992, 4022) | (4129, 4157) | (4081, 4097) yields 1.3 A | 6.42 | 6.47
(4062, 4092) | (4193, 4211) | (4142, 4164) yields -2.8 A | 5.98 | 5.91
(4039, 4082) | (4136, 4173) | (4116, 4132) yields 1.2 A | 6.17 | 6.52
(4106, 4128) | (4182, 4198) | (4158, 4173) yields -1.1 A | 5.94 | 6.08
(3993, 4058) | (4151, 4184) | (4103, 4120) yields 1.8 A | 6.44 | 6.43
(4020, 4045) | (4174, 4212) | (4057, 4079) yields 1.7 A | 6.56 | 6.07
